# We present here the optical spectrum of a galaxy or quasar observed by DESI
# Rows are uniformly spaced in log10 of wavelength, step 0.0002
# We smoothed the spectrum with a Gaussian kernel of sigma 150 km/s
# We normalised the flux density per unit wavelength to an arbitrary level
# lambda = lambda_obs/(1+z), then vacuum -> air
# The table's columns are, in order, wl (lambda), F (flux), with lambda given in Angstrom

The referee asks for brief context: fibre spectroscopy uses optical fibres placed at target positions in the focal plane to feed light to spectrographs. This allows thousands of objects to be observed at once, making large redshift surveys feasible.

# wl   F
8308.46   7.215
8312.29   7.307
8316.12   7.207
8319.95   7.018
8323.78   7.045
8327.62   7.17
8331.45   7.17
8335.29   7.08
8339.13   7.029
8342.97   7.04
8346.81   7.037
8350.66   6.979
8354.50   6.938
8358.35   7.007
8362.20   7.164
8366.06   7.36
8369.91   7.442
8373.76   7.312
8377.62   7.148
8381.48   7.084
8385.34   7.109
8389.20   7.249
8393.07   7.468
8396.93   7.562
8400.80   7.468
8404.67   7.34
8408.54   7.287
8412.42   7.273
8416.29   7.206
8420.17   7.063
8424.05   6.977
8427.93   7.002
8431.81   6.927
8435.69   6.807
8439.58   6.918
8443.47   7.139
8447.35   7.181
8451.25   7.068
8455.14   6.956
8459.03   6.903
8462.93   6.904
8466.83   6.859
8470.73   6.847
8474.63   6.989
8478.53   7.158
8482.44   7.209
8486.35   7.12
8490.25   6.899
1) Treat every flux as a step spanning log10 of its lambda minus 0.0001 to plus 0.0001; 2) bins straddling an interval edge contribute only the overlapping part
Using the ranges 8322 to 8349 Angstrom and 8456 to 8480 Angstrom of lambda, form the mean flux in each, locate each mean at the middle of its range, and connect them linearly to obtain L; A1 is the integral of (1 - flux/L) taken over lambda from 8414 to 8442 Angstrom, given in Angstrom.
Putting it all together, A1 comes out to 0.0 Angstrom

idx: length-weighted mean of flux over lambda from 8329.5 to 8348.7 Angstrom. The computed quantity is 7.07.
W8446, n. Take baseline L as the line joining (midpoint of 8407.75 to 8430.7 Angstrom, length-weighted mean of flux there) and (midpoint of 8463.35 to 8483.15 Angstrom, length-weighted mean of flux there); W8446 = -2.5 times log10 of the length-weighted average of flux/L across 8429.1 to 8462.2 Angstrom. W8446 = 0.01 mag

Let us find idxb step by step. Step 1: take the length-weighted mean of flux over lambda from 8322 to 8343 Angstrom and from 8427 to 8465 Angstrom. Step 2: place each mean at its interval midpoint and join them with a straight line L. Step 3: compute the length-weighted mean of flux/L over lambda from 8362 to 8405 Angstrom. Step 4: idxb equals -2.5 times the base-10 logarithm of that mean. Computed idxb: -0.041 mag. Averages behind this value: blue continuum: 7.09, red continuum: 6.98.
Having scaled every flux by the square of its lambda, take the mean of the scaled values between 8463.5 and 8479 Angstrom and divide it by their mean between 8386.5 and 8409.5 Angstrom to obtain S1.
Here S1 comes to 0.96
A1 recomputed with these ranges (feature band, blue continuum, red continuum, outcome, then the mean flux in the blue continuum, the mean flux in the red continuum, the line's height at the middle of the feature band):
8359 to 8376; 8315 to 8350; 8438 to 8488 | -0.5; 7.08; 7.02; 7.06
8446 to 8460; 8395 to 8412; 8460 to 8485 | 0.2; 7.4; 6.99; 7.11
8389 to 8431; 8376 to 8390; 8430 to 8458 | -1.0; 7.14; 7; 7.08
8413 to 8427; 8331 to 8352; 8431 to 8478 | -0.2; 7.05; 6.97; 6.99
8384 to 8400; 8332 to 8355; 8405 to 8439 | -0.7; 7.03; 7.07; 7.06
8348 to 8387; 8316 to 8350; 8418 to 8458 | -0.5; 7.08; 7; 7.05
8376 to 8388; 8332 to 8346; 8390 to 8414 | 0.3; 7.06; 7.39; 7.29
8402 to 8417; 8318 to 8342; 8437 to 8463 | -0.5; 7.08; 7.01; 7.04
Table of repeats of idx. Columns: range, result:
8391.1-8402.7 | 7.5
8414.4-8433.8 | 7.03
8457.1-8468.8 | 6.89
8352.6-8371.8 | 7.18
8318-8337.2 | 7.1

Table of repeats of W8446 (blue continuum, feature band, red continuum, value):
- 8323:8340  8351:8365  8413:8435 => 0.01 mag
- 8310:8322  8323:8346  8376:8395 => 0.01 mag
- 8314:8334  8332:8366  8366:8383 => 0.02 mag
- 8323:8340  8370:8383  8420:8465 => -0.03 mag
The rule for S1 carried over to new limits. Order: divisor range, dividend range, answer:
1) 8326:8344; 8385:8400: 1.05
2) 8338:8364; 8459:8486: 1.02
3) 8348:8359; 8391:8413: 1.07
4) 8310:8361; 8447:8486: 1.02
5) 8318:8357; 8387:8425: 1.05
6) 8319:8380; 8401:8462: 1.01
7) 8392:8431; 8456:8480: 0.97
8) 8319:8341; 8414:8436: 1.01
